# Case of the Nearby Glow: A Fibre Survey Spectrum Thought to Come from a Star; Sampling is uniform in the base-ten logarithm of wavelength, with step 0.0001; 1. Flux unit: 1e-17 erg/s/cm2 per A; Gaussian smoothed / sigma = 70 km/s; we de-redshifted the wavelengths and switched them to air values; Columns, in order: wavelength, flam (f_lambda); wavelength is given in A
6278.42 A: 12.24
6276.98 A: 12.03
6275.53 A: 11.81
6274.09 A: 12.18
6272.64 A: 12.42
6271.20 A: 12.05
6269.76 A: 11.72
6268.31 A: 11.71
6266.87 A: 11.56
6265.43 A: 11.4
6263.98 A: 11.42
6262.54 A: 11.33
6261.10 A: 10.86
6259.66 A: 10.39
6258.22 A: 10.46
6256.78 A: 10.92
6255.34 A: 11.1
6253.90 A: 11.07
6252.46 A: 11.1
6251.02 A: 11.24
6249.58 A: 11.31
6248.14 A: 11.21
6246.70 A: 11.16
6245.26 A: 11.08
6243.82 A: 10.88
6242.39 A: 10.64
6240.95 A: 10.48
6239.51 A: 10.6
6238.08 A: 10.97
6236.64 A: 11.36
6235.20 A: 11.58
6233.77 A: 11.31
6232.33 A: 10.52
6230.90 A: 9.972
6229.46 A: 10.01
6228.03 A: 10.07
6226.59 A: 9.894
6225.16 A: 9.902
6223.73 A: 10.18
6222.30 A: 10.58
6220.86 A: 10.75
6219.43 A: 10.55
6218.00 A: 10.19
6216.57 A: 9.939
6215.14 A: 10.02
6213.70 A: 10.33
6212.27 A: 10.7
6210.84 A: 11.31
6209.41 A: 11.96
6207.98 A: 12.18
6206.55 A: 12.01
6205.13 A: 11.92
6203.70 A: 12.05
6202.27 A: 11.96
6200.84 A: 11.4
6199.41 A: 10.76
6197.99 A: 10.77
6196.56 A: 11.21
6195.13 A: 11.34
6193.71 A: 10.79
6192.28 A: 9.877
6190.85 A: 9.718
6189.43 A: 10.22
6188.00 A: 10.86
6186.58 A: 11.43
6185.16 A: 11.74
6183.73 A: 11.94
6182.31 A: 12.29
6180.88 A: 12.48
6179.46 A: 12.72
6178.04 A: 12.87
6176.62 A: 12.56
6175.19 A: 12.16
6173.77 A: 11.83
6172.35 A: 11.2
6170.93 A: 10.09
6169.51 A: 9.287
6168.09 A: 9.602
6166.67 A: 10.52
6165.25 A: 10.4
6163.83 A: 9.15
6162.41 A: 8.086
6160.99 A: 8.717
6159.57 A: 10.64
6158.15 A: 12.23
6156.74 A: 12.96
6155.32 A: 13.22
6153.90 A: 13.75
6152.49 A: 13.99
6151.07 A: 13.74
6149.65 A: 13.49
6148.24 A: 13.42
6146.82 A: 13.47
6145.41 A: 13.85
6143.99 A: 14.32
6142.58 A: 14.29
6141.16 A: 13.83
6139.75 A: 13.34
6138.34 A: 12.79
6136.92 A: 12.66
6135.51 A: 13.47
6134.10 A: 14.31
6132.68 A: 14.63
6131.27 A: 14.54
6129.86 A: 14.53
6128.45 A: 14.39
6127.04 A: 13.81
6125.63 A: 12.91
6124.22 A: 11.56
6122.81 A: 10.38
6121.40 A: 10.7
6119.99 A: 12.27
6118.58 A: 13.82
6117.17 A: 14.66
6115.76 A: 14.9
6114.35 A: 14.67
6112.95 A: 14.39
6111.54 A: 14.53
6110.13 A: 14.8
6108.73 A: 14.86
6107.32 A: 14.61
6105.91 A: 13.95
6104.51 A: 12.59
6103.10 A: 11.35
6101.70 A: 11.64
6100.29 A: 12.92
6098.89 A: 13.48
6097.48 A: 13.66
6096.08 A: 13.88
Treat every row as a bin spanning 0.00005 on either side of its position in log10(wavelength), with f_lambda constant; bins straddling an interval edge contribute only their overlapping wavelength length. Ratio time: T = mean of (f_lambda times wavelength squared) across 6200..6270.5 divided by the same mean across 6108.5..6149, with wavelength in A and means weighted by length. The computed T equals 0.83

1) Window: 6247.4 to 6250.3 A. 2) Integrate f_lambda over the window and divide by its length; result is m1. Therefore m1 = 11.2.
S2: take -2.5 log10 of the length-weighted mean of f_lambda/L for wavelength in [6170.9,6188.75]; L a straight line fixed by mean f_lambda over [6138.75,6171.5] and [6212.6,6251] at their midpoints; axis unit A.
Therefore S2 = -0.032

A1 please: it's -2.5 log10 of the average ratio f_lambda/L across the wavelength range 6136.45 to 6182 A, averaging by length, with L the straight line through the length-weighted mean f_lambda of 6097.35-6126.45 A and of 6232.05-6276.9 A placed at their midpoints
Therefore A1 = 0.04 mag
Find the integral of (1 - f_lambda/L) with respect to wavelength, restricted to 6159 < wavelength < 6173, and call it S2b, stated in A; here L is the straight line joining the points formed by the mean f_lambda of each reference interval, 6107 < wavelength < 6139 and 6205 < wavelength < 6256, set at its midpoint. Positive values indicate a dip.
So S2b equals 3.1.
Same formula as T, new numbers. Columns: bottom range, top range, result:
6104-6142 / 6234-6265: 0.84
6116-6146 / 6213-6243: 0.81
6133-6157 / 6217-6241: 0.79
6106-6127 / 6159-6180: 0.80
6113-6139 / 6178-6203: 0.86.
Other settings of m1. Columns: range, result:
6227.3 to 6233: 10.1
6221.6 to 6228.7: 10.1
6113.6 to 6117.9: 14.7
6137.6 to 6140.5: 13.1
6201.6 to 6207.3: 12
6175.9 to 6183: 12.6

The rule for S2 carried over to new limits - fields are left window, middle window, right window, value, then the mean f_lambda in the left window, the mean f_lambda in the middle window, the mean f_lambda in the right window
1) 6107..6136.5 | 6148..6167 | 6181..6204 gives 0.07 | 13.7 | 11.7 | 11.2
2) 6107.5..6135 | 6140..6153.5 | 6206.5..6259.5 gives -0.06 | 13.7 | 13.8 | 10.8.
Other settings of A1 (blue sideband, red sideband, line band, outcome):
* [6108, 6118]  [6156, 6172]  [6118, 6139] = 0.01 mag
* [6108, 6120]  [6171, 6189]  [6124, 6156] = -0.02 mag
